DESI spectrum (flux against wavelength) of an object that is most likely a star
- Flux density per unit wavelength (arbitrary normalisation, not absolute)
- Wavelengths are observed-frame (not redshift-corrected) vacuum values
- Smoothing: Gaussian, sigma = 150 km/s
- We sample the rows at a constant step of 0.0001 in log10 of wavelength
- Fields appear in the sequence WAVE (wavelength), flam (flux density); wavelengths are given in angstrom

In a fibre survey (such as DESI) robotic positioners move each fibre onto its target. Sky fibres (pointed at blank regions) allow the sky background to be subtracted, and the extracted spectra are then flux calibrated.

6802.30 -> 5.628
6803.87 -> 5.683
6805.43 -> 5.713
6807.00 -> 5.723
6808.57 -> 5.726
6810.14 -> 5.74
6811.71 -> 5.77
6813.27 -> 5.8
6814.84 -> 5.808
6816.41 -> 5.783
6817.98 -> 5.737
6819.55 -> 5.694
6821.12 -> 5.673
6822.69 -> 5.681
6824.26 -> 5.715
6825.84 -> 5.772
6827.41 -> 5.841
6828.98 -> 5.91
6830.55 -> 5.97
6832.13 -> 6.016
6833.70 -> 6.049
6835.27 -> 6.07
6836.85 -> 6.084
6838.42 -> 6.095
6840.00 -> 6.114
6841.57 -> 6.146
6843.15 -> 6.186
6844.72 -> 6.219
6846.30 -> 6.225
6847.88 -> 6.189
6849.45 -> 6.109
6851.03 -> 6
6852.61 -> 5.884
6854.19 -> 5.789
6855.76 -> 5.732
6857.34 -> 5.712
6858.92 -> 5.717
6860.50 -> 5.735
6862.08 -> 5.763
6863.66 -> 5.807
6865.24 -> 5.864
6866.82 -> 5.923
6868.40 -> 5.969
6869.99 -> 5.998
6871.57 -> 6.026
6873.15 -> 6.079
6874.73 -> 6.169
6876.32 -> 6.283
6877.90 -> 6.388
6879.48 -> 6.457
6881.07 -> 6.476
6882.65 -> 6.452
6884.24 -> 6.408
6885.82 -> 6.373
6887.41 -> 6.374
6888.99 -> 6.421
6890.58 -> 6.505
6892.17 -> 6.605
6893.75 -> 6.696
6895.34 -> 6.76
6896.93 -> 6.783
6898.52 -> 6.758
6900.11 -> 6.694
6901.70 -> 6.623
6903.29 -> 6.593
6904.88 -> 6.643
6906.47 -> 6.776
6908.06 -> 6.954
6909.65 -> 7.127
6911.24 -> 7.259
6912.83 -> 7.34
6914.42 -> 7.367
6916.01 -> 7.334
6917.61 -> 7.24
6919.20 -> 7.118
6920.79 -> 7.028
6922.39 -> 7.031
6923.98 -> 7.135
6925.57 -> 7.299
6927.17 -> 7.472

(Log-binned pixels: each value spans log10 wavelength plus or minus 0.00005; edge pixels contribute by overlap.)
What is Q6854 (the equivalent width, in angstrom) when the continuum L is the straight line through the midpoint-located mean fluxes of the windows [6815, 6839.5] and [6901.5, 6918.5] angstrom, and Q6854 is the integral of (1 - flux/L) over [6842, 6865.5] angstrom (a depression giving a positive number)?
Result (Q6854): 1.2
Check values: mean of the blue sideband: 5.87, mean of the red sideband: 7.04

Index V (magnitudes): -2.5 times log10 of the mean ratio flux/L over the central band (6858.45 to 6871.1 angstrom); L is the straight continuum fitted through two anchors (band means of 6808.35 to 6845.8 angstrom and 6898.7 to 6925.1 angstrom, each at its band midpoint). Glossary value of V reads 0.097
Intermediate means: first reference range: 5.91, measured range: 5.85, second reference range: 7.02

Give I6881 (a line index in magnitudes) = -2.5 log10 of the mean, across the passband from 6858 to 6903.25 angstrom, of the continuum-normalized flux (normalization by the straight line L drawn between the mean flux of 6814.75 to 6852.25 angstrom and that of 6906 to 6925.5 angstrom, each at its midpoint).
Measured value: 0.06 mag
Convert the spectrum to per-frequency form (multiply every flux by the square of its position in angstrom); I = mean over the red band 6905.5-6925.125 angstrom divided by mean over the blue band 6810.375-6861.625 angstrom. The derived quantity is 1.2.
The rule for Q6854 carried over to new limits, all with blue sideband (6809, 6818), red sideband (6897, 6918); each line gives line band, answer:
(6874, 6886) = 0.44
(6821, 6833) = 0.23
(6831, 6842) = -0.02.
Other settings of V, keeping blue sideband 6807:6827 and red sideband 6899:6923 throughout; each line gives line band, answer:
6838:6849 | -0.01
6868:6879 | 0.06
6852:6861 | 0.09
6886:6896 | 0.03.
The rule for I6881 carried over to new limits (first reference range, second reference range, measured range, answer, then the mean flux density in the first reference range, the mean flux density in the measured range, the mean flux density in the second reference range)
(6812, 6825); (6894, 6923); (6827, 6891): 0.03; 5.74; 6.09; 6.96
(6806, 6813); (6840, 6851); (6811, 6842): 0.01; 5.74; 5.88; 6.16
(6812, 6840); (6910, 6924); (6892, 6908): 0.04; 5.87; 6.71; 7.21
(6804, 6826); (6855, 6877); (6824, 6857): -0.03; 5.74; 6.01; 5.91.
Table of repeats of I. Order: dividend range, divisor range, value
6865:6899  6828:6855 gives 1.06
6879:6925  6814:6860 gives 1.17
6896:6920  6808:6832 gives 1.24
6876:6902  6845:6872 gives 1.12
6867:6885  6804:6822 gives 1.11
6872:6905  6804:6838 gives 1.14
